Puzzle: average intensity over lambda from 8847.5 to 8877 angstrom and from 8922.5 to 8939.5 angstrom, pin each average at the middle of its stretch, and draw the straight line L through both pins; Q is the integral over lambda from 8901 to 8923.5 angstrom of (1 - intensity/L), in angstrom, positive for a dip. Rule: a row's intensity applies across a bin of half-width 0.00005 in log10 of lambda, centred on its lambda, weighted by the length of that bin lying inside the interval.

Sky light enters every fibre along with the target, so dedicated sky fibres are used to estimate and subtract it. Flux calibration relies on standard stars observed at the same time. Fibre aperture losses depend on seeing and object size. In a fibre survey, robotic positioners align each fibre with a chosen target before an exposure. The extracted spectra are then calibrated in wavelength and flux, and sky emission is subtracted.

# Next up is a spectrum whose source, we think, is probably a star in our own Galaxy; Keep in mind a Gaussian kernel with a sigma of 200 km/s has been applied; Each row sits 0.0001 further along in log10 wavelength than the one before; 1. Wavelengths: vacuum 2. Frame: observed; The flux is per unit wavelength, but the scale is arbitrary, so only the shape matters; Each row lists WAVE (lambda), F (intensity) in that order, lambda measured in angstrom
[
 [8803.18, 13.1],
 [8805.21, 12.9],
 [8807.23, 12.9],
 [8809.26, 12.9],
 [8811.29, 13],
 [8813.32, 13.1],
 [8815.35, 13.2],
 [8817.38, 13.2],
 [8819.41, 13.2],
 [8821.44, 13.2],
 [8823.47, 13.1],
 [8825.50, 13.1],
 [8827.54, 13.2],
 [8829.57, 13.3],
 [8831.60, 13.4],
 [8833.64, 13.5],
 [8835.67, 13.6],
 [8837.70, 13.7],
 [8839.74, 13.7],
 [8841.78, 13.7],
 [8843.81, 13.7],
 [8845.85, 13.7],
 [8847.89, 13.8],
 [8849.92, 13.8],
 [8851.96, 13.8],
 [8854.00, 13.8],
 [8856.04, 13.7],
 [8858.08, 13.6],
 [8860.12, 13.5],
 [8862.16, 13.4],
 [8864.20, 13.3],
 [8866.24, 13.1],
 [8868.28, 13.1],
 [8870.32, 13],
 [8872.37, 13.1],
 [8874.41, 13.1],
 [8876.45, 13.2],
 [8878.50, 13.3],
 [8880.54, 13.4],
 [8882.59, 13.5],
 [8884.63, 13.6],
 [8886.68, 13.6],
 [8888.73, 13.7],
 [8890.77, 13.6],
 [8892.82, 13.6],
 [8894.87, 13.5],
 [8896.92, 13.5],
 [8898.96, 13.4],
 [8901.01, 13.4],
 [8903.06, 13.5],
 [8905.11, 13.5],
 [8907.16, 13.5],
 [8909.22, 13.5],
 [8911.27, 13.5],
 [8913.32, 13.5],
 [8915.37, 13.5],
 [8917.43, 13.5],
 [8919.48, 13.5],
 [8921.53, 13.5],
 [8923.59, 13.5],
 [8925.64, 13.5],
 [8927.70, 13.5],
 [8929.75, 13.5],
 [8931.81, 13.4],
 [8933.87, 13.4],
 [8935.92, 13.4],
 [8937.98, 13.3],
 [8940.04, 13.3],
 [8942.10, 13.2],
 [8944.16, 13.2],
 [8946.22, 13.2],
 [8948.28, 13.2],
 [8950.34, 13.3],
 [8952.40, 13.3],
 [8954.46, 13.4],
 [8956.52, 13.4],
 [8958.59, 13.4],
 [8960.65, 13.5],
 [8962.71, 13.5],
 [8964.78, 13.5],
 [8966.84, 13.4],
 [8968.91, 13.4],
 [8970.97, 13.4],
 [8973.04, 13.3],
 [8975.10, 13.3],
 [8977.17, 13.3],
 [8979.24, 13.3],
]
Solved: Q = -0.1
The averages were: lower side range 13.4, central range 13.5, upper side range 13.4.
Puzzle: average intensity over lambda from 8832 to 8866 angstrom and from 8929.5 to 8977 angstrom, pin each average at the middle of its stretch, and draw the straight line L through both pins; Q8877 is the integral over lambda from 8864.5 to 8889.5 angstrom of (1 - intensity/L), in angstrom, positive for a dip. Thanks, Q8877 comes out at 0.46 angstrom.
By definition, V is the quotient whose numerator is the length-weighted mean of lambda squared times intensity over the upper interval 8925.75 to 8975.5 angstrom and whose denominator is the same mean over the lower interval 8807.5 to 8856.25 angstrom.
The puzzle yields 1.02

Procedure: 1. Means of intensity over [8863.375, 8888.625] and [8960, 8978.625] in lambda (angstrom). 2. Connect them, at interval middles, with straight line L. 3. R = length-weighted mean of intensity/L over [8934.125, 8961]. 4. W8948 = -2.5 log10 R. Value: 0.005 mag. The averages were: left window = 13.3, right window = 13.4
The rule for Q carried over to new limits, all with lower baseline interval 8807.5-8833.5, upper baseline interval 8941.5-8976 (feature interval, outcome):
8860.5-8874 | 0.0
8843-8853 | -0.4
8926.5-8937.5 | -0.1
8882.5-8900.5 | -0.4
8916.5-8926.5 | -0.2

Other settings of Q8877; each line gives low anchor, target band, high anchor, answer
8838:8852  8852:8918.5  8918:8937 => 0.8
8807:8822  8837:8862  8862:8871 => -1.0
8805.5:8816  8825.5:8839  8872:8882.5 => -0.4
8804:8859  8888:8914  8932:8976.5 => -0.3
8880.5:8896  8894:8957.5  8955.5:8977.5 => 0.4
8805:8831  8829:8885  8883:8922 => -0.7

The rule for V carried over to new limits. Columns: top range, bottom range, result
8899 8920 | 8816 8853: 1.02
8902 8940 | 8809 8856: 1.02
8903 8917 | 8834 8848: 1.00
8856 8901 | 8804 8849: 1.02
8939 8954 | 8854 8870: 1.01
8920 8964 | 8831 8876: 1.01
